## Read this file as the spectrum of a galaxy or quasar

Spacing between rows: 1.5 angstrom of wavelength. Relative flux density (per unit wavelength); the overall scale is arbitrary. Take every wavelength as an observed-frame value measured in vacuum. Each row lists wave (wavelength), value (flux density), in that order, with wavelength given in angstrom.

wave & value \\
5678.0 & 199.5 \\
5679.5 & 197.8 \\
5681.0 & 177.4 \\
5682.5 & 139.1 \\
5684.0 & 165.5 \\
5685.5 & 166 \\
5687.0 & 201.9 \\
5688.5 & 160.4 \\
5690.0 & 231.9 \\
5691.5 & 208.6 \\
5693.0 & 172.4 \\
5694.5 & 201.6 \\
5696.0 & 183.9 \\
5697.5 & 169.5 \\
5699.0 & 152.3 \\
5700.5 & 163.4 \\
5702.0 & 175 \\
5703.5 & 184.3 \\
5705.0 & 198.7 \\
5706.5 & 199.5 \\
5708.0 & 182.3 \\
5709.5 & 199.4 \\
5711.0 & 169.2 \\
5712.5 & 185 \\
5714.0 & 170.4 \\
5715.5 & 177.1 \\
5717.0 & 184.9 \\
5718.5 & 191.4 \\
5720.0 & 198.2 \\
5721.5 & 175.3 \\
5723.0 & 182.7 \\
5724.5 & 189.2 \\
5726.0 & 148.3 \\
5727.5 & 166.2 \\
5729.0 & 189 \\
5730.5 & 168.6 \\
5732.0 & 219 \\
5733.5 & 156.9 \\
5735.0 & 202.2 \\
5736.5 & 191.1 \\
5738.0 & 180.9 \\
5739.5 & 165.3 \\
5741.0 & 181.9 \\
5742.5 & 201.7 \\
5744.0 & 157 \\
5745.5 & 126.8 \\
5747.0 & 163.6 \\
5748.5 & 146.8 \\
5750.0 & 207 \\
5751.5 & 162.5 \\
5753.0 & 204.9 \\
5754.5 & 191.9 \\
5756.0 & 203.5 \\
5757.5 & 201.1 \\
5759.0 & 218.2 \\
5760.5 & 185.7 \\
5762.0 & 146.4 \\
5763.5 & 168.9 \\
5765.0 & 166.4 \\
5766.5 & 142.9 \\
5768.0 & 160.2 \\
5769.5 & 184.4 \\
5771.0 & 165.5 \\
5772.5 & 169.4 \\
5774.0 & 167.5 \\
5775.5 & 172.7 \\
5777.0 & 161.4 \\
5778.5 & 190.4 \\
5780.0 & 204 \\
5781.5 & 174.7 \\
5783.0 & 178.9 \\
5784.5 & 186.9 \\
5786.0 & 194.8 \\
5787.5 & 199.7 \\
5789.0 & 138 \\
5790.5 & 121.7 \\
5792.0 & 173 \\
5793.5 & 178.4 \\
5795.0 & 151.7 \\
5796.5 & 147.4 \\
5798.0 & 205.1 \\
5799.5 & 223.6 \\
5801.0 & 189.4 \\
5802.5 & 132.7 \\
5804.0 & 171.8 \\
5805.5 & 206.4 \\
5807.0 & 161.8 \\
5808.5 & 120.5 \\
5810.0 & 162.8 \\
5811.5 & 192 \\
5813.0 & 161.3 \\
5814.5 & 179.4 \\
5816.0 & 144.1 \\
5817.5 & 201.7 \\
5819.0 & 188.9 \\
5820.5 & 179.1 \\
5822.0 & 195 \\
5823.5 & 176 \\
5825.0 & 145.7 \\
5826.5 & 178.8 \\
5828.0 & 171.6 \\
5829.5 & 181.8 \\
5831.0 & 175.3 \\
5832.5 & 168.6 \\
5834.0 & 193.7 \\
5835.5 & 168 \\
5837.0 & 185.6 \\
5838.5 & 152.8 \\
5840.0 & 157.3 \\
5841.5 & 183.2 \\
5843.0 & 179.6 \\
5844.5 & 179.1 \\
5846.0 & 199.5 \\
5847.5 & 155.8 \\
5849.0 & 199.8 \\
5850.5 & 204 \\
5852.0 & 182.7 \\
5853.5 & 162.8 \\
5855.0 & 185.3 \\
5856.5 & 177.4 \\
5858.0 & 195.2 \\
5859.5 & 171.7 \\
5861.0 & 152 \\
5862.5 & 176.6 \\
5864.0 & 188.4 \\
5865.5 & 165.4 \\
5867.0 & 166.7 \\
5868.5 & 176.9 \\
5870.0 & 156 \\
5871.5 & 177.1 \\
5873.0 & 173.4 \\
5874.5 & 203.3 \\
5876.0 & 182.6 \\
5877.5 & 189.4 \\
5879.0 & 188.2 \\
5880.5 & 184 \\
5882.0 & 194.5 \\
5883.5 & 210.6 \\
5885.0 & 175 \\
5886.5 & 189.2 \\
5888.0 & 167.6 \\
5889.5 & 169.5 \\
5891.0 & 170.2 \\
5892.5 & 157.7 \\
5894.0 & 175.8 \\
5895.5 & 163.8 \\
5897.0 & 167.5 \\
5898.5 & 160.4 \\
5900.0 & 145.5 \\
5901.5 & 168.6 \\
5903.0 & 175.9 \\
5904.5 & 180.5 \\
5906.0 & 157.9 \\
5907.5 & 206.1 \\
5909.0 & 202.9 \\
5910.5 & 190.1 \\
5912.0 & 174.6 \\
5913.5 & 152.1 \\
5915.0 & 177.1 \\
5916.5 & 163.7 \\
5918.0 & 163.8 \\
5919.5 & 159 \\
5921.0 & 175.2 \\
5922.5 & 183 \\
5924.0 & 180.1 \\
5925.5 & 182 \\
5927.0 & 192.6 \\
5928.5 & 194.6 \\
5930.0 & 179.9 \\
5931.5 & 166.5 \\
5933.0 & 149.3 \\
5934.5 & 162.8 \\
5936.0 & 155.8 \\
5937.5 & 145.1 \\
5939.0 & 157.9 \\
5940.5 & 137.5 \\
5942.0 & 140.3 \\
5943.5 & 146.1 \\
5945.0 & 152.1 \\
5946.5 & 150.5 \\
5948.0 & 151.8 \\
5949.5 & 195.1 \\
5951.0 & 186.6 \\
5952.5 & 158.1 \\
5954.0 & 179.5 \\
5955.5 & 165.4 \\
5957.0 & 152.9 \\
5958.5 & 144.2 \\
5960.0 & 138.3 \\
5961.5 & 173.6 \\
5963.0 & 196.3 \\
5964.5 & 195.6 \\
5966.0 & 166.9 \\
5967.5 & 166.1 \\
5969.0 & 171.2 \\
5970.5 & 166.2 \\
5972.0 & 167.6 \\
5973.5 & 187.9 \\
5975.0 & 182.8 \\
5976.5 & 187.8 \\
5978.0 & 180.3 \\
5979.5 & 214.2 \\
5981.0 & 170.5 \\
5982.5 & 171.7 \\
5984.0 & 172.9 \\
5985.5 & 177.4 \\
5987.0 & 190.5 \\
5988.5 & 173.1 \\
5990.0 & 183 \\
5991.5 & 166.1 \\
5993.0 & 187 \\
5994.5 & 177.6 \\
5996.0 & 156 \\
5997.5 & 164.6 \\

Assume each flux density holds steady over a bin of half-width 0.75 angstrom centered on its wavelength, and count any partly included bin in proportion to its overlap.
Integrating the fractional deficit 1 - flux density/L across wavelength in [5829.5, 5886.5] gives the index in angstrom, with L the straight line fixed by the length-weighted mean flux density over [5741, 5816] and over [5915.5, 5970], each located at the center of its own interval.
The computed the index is -3.2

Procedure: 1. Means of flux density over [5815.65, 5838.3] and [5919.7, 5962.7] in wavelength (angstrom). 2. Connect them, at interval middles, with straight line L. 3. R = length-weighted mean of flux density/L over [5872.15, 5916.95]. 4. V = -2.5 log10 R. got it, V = -0.05 mag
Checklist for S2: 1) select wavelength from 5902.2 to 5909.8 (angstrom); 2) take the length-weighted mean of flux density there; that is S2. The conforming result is 185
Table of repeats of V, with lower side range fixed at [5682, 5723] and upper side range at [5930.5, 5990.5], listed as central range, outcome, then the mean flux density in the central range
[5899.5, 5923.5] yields -0.019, 174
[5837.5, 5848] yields 0.009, 173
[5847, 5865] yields -0.034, 179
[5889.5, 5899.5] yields 0.039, 166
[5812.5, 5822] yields -0.011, 178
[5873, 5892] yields -0.073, 185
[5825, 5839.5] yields 0.011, 173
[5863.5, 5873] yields 0.011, 171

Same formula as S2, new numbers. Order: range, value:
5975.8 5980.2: 194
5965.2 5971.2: 168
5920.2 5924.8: 179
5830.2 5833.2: 172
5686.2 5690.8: 198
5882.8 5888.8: 185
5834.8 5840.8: 166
